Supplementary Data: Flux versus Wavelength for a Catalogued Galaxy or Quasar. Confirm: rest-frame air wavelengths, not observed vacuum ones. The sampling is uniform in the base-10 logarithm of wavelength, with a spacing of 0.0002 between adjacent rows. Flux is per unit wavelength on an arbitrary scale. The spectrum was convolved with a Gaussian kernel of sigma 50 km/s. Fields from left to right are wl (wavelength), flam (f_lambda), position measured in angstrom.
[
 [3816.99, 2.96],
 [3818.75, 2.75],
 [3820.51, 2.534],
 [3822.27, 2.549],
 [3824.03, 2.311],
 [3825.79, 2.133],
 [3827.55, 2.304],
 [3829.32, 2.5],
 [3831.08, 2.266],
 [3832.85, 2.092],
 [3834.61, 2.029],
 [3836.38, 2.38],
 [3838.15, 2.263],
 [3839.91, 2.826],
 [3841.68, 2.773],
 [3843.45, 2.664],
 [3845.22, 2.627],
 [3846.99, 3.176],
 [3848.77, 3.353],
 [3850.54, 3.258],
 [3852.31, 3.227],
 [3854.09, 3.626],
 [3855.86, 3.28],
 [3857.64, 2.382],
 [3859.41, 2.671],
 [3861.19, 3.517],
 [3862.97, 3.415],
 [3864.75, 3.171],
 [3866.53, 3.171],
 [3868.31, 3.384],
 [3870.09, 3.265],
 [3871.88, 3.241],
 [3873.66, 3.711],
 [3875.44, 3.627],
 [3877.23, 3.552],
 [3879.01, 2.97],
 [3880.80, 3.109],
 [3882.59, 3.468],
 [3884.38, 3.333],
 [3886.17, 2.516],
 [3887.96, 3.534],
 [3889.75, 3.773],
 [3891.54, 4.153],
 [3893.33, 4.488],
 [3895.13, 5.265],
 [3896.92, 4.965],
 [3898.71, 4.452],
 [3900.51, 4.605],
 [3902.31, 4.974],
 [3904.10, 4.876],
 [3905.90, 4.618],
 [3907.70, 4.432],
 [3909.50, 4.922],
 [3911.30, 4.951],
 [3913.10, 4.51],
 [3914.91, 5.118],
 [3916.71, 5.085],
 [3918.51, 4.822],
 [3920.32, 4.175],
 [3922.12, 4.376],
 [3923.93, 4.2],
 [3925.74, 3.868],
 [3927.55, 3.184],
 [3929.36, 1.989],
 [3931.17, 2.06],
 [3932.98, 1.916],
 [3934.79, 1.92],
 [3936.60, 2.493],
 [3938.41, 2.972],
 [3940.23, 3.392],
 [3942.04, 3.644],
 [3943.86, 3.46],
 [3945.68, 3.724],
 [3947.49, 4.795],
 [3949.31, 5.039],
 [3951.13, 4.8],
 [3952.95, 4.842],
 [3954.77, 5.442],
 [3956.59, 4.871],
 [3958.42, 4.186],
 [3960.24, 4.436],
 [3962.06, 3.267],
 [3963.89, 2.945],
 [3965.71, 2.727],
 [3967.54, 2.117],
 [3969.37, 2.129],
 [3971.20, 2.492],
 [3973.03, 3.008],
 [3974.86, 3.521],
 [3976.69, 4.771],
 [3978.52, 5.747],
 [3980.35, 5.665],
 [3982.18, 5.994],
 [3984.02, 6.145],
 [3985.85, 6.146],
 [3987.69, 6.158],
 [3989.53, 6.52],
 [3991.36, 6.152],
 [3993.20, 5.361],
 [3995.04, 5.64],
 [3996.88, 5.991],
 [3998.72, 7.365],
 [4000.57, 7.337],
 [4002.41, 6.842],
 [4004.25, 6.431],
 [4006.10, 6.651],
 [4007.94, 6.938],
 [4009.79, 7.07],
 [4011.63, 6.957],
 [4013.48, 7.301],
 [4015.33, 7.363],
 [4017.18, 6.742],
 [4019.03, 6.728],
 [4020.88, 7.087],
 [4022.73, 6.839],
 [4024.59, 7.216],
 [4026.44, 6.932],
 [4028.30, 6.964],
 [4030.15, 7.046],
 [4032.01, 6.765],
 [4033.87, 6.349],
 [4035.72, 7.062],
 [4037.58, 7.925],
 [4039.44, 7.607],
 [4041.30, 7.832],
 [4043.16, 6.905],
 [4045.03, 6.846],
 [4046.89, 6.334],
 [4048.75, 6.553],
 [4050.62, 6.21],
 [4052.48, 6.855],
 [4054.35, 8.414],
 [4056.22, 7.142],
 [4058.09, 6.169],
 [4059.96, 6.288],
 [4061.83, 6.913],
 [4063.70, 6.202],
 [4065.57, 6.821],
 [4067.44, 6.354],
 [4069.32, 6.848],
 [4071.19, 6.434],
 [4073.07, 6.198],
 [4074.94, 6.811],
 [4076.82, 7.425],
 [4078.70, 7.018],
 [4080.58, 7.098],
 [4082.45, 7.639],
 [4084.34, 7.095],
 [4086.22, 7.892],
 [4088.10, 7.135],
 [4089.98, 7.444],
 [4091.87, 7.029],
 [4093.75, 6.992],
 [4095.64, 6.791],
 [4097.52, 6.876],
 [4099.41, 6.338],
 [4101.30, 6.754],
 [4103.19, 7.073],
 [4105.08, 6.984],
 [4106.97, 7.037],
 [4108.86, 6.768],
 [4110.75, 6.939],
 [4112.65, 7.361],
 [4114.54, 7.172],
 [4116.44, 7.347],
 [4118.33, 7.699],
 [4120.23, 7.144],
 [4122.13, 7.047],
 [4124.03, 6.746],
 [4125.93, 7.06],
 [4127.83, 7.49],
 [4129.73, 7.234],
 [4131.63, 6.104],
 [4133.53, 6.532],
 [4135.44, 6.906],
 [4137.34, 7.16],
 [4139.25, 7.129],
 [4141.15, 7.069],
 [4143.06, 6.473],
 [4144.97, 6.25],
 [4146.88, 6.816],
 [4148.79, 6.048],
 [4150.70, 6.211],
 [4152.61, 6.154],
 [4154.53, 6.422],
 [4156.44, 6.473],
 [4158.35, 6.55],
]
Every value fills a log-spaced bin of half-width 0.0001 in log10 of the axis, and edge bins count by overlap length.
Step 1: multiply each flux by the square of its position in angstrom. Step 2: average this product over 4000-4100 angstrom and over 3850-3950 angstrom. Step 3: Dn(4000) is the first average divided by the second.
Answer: 2.01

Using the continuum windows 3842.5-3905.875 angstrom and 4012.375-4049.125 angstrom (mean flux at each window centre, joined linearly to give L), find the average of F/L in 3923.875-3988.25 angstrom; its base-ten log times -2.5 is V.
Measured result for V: 0.365 mag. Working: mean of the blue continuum 3.58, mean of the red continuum 7.03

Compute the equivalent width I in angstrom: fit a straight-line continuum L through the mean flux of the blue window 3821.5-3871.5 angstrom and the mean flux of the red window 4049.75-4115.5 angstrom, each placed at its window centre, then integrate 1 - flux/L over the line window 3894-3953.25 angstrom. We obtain 0.5 angstrom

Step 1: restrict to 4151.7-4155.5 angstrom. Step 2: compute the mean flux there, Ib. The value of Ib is 6.28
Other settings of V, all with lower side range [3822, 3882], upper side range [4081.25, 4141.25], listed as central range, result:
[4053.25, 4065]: -0.10 mag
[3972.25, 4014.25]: -0.17 mag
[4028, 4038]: -0.20 mag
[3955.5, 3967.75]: 0.27 mag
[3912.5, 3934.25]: 0.08 mag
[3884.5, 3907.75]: -0.19 mag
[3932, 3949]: 0.33 mag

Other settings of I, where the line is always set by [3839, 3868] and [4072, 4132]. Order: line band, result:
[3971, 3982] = 1.37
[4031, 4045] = -2.65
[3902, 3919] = -3.56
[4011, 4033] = -4.63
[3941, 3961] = 0.76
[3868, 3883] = 0.27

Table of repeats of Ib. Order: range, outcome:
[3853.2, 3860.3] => 2.99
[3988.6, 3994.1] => 6.02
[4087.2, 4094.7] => 7.15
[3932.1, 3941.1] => 2.54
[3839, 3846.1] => 2.72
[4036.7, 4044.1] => 7.56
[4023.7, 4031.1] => 7.04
